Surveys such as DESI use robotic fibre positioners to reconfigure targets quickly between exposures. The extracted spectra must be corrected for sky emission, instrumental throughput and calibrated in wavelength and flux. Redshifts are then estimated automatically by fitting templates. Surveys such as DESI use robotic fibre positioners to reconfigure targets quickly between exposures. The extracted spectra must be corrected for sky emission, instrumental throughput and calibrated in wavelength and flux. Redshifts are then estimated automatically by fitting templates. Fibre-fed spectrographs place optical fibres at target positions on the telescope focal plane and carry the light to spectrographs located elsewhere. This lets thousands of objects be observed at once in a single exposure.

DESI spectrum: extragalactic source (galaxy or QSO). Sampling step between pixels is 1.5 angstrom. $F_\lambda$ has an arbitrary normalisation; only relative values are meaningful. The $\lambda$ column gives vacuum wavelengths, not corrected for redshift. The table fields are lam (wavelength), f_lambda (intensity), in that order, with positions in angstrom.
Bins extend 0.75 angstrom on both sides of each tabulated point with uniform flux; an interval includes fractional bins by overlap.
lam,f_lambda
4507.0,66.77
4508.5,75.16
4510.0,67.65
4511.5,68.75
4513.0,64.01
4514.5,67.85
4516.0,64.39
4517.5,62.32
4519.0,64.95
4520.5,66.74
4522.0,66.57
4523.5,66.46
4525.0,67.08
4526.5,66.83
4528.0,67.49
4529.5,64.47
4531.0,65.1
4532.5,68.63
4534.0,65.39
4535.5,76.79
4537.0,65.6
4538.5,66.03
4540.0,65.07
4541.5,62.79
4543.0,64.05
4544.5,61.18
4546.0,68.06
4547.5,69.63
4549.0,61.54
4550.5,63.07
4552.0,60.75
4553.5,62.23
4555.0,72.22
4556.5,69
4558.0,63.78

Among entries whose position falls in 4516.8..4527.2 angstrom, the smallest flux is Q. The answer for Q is 62.32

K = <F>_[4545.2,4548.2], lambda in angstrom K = 68.7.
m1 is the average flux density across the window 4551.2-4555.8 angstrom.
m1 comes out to 65.1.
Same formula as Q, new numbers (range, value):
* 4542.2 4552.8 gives 60.75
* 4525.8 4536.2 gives 64.47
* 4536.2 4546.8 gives 61.18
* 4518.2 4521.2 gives 64.95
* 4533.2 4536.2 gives 65.39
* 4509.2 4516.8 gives 64.01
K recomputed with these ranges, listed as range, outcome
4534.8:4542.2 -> 67.2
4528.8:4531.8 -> 64.9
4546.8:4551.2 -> 64.7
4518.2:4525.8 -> 66.3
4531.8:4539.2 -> 68.5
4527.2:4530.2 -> 66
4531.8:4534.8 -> 67.1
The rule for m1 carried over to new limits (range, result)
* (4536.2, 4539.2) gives 66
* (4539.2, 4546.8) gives 64.3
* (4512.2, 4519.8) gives 64.7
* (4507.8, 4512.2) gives 70.5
